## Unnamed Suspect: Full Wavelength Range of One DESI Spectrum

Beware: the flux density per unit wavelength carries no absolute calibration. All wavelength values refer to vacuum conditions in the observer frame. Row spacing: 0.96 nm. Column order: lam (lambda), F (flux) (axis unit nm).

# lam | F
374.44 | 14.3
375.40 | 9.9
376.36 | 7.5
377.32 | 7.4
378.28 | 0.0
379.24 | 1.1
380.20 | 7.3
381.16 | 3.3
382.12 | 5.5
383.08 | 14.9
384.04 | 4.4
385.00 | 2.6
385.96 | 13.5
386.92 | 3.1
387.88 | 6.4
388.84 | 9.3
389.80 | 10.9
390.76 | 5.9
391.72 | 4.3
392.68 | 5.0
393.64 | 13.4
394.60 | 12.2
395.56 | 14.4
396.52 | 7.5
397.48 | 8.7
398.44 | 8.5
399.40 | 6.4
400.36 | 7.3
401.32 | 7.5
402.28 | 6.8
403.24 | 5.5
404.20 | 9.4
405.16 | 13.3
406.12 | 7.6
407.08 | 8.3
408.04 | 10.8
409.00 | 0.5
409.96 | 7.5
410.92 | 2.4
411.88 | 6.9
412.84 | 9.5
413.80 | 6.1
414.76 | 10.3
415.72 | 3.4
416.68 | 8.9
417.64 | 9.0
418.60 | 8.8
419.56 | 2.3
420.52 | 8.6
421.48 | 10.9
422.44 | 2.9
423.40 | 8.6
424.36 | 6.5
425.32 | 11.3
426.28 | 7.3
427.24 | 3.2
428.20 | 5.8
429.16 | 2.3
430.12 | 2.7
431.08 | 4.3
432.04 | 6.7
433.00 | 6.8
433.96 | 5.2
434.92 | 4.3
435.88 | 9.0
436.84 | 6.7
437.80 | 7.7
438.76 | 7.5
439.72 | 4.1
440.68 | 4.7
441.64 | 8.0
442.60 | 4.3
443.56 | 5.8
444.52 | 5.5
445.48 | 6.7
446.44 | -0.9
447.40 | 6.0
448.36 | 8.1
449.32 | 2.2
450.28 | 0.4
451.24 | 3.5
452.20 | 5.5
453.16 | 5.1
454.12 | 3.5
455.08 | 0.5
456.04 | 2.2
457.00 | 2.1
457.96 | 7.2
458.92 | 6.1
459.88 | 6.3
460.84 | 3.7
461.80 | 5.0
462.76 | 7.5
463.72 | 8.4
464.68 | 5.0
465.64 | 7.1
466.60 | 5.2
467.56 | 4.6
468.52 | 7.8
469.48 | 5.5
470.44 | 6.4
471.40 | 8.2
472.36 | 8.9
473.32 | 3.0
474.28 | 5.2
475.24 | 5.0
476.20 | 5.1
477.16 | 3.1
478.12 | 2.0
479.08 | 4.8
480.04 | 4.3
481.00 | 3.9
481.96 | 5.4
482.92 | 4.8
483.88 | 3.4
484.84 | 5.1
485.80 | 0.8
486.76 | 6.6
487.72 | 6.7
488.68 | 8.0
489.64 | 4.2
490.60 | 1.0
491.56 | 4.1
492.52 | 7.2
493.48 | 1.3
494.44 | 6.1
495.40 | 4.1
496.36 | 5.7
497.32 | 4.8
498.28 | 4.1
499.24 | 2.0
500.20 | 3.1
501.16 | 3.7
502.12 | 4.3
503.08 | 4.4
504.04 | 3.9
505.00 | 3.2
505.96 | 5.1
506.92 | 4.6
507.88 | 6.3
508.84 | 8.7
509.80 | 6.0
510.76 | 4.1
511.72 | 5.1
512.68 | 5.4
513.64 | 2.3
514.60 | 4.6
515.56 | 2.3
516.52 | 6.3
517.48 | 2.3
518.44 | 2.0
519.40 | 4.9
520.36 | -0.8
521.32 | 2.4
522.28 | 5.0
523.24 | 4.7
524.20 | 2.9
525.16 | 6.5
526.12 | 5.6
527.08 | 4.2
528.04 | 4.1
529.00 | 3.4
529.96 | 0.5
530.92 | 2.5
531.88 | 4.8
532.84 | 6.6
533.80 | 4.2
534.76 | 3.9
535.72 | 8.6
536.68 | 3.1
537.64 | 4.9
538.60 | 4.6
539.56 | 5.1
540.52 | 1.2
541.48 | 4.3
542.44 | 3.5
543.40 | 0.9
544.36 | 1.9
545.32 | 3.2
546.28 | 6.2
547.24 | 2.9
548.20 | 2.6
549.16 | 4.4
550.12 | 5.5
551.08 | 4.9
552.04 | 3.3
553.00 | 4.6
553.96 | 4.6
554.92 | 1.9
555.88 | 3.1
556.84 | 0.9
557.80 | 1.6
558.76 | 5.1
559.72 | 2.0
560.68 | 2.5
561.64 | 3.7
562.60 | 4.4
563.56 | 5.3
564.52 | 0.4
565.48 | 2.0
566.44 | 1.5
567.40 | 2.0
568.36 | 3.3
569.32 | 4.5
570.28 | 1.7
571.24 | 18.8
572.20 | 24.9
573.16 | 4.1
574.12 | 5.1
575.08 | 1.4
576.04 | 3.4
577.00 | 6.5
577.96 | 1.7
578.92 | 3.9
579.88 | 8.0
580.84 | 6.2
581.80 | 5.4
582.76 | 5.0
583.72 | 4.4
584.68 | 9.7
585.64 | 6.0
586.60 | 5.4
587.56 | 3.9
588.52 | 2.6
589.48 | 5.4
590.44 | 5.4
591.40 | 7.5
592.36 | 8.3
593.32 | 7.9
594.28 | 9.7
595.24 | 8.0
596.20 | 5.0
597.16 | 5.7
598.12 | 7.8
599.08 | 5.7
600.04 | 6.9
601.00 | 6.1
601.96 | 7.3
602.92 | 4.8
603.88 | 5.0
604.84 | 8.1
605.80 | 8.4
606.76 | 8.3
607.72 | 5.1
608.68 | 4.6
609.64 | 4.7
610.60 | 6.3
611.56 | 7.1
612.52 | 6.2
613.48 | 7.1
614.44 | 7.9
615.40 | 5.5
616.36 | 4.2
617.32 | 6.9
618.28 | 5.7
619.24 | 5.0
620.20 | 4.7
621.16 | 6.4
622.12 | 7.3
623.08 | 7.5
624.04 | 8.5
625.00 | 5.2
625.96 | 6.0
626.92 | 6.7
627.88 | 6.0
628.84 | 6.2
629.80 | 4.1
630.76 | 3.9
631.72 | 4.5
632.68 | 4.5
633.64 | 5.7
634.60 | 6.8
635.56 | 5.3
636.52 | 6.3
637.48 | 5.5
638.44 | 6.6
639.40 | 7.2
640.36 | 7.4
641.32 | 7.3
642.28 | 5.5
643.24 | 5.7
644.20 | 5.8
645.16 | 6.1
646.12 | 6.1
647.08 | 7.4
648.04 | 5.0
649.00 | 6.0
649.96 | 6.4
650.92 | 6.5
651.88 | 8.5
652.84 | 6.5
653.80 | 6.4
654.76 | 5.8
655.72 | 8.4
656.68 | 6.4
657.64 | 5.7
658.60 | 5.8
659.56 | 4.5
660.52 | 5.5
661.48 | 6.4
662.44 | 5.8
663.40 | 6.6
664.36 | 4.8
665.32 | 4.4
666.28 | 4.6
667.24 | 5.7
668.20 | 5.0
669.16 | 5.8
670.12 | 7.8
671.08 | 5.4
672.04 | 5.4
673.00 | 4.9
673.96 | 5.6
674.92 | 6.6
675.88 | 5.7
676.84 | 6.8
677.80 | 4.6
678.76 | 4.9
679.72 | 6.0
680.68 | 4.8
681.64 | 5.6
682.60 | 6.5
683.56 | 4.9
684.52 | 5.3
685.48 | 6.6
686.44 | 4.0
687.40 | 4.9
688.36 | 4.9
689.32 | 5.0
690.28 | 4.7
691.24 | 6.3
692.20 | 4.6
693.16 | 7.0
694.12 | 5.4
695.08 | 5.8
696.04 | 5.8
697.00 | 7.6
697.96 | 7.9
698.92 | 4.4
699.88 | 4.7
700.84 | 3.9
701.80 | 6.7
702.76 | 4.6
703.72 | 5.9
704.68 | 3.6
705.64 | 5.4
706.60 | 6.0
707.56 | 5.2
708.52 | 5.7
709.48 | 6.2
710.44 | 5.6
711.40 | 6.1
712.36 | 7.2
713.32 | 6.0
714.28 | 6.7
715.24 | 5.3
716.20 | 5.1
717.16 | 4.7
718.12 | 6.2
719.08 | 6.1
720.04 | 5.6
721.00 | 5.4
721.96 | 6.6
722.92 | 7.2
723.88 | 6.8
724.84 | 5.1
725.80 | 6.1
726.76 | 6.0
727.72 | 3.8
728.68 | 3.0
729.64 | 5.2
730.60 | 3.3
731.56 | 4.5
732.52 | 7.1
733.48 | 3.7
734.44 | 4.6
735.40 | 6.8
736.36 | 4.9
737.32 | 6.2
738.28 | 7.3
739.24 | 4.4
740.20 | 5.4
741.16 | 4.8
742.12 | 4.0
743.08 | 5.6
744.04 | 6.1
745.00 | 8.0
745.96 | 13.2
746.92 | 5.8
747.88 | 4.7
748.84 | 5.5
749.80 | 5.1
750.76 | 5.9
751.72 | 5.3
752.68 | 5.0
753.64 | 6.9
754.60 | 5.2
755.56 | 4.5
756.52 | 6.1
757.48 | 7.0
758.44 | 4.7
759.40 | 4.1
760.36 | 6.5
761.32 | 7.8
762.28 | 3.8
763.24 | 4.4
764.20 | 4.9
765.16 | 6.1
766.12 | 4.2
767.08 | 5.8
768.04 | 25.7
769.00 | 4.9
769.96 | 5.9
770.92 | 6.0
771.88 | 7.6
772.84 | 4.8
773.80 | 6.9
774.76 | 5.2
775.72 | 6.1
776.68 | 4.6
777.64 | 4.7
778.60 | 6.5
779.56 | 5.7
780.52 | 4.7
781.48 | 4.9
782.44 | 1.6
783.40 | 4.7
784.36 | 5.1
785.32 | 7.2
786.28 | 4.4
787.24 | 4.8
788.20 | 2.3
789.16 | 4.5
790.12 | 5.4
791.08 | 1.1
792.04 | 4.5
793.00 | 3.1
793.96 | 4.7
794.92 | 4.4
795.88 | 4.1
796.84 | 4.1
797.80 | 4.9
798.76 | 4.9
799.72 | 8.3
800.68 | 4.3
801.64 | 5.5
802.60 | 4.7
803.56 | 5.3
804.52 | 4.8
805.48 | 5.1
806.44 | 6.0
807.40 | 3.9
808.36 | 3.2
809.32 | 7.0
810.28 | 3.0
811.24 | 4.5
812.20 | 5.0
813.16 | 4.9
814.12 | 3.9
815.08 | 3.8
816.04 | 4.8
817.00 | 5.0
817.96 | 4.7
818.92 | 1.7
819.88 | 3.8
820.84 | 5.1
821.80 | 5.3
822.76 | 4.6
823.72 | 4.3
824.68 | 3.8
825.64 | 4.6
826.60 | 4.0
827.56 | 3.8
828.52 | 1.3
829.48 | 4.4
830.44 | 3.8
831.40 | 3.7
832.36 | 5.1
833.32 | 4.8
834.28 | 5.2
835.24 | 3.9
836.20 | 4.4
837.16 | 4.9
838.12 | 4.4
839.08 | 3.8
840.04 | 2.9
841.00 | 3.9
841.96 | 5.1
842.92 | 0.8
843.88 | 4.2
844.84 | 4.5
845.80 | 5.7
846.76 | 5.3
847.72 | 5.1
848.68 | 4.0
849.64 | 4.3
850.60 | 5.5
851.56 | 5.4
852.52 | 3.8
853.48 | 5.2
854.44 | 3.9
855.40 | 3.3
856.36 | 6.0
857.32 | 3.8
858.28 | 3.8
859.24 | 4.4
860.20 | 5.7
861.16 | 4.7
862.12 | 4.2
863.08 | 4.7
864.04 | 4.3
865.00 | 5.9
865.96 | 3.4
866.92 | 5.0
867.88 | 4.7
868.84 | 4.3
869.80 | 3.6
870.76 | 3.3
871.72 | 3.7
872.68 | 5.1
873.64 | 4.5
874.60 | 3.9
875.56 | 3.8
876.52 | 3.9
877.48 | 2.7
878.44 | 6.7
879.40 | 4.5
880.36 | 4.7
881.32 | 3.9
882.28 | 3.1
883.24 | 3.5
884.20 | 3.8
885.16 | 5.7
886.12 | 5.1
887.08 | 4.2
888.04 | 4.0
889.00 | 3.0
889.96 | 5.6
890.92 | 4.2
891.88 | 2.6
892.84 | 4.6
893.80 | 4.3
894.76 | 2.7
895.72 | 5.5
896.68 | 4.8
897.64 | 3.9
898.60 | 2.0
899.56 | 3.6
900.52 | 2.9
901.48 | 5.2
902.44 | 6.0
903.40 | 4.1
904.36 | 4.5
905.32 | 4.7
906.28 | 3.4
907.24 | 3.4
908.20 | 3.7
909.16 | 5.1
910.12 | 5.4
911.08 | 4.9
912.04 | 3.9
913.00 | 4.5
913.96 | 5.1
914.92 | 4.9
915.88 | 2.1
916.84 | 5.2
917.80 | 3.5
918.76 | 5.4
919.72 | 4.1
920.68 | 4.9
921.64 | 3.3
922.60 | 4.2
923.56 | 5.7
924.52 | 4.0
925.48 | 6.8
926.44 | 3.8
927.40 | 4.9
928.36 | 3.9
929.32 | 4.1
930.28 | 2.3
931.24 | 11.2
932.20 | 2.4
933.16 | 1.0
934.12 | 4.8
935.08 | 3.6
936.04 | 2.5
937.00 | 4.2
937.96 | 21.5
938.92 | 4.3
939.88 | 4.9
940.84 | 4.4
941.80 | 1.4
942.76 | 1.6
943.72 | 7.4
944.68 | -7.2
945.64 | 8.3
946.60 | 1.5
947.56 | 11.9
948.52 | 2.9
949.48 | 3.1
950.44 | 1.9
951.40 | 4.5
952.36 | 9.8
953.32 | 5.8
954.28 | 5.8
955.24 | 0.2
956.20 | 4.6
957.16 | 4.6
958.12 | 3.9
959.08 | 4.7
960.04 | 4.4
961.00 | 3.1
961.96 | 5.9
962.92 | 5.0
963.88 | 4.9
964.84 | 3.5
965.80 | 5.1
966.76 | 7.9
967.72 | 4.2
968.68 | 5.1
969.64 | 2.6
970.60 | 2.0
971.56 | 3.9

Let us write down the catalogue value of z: 0.53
